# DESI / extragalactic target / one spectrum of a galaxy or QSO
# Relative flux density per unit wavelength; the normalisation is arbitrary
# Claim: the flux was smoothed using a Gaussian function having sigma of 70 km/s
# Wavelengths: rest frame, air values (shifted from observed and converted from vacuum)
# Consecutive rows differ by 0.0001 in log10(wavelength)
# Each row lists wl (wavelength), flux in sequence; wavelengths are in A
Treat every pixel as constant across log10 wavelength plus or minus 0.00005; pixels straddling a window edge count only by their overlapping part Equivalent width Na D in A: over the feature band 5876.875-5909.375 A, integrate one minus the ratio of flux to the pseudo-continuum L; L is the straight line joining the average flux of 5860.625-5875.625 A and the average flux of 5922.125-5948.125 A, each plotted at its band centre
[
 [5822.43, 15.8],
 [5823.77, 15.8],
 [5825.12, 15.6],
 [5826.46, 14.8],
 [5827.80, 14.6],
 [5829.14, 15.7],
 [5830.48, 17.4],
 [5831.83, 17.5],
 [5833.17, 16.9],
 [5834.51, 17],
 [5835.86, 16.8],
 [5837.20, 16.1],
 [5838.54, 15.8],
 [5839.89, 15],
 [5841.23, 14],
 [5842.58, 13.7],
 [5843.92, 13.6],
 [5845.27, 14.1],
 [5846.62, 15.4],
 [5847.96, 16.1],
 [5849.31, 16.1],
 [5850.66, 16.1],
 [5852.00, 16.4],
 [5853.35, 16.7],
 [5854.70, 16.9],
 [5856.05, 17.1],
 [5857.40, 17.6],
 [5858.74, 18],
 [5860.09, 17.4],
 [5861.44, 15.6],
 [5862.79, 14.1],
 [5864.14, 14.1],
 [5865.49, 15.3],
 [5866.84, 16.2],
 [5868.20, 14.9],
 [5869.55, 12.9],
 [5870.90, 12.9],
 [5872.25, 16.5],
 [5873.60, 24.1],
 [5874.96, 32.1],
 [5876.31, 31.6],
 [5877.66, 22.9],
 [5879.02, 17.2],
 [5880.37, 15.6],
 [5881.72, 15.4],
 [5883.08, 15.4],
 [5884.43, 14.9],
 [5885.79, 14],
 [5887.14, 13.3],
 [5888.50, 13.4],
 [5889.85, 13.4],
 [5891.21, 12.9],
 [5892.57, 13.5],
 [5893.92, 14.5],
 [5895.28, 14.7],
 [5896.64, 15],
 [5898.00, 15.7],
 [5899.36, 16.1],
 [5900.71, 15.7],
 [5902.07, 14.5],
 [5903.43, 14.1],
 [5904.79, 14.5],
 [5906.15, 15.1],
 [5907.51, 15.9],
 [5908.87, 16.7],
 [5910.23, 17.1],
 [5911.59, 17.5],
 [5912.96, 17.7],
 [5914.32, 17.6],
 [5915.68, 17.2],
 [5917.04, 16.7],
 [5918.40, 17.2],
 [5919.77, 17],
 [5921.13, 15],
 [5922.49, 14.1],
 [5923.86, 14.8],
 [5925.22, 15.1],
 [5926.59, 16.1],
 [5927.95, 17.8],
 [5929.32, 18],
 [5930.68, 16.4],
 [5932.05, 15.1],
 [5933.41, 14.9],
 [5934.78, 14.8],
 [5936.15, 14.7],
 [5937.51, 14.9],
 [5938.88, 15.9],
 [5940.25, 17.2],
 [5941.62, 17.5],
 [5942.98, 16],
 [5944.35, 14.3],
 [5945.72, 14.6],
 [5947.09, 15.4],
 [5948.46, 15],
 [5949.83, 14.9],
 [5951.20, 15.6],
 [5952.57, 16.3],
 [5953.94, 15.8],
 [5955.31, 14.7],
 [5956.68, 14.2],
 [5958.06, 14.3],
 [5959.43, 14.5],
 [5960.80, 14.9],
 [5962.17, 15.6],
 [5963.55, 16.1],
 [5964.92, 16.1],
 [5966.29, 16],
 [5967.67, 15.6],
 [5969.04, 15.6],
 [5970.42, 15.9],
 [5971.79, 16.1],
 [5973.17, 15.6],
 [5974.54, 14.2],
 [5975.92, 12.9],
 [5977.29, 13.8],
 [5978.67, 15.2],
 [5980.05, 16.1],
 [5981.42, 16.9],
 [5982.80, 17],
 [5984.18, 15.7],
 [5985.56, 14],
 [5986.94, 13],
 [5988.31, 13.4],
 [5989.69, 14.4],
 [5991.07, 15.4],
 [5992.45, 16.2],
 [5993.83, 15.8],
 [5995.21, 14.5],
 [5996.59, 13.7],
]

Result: 2.7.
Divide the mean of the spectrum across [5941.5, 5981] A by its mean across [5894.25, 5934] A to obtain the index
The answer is 0.96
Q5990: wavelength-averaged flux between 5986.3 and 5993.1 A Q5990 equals 14.5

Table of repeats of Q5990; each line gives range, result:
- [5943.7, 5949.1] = 14.8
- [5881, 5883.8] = 15.4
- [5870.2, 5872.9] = 14.7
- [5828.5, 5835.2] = 16.9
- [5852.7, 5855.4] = 16.8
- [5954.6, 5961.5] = 14.5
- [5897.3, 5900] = 15.9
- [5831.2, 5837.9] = 16.9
